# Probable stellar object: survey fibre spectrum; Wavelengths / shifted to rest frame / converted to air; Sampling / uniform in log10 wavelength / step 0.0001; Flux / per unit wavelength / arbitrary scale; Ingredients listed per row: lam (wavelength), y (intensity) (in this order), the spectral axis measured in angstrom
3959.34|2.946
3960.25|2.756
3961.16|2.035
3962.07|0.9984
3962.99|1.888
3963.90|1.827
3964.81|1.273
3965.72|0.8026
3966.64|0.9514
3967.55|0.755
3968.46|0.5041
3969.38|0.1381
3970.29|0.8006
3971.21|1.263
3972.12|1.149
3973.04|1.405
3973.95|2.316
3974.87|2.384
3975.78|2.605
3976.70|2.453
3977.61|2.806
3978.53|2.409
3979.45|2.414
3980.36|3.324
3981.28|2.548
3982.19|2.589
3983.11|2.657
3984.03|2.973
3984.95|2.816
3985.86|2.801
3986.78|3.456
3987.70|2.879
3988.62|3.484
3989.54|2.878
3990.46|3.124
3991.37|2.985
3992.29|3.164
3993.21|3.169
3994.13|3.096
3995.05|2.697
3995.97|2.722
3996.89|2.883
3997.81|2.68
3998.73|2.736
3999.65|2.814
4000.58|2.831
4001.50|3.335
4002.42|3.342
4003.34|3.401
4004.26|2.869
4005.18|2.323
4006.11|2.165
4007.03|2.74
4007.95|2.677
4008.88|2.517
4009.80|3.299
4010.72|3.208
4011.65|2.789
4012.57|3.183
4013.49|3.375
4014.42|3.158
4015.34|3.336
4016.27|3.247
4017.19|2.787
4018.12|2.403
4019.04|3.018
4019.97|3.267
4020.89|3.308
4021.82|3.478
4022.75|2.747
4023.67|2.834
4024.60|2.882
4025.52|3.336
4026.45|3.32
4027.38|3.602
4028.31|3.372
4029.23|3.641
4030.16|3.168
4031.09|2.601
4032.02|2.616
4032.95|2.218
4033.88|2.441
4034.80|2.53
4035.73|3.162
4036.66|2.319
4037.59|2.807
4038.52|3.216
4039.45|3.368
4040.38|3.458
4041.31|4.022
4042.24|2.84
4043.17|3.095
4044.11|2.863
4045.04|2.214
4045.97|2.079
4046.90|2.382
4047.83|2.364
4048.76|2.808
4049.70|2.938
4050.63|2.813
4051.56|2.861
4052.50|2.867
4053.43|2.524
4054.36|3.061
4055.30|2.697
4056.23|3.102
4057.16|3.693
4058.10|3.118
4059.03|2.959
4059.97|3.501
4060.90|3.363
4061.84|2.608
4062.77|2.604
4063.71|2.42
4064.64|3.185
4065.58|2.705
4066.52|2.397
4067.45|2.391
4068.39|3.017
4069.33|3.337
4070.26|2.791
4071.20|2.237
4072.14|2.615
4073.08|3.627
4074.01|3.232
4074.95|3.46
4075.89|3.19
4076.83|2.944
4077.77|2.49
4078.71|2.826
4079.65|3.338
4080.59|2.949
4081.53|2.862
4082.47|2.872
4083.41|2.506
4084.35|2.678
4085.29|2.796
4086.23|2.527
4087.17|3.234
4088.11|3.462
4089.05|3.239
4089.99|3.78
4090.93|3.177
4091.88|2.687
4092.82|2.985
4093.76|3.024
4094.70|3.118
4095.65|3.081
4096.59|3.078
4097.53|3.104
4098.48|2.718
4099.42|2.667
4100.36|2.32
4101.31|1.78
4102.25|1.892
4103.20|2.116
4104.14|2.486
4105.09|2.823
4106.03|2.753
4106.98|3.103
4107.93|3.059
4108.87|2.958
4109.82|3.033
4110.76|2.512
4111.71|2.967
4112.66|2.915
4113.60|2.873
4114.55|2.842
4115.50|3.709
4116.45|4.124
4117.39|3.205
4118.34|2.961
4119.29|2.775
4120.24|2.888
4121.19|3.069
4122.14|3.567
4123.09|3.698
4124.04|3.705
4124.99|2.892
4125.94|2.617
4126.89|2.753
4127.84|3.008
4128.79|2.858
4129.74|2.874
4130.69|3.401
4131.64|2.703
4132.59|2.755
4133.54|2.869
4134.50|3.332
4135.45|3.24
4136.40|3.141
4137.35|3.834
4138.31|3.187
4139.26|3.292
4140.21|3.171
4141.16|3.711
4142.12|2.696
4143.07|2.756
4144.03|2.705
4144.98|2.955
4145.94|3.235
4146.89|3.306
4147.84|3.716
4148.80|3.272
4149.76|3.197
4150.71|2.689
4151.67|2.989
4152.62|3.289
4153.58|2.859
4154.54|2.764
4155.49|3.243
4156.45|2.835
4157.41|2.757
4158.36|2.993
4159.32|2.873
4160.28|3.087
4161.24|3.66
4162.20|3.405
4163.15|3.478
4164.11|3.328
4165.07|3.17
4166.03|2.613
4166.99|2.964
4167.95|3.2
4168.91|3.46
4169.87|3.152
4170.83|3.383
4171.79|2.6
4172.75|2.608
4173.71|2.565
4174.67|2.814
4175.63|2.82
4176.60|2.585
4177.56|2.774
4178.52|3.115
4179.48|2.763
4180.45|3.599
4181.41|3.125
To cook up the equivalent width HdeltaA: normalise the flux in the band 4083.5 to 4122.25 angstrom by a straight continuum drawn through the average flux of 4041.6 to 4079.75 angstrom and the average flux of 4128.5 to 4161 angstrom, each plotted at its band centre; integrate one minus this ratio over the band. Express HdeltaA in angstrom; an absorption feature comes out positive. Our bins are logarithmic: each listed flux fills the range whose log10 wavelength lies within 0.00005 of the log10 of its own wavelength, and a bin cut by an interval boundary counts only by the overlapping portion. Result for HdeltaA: 0.7 angstrom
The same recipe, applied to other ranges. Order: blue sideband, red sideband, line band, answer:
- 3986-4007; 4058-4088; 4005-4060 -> -0.3 angstrom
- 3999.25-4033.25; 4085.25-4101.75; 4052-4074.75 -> 0.3 angstrom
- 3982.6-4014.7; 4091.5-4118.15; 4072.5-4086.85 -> -0.4 angstrom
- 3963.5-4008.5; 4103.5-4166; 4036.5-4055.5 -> -1.1 angstrom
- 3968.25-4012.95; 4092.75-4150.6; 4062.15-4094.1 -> -0.5 angstrom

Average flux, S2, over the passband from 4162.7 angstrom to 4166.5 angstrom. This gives 3.14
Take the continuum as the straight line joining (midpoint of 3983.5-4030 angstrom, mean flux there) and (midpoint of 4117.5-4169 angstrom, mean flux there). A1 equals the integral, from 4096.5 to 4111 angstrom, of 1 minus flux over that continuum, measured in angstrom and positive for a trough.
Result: 2.07 angstrom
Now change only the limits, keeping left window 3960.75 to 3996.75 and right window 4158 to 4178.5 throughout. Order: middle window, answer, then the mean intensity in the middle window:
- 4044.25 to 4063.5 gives -2.10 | 2.82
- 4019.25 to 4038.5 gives -4.35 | 2.99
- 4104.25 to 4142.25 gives -3.45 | 3.09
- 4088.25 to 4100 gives -1.50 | 3.06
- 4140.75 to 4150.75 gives -0.67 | 3.13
